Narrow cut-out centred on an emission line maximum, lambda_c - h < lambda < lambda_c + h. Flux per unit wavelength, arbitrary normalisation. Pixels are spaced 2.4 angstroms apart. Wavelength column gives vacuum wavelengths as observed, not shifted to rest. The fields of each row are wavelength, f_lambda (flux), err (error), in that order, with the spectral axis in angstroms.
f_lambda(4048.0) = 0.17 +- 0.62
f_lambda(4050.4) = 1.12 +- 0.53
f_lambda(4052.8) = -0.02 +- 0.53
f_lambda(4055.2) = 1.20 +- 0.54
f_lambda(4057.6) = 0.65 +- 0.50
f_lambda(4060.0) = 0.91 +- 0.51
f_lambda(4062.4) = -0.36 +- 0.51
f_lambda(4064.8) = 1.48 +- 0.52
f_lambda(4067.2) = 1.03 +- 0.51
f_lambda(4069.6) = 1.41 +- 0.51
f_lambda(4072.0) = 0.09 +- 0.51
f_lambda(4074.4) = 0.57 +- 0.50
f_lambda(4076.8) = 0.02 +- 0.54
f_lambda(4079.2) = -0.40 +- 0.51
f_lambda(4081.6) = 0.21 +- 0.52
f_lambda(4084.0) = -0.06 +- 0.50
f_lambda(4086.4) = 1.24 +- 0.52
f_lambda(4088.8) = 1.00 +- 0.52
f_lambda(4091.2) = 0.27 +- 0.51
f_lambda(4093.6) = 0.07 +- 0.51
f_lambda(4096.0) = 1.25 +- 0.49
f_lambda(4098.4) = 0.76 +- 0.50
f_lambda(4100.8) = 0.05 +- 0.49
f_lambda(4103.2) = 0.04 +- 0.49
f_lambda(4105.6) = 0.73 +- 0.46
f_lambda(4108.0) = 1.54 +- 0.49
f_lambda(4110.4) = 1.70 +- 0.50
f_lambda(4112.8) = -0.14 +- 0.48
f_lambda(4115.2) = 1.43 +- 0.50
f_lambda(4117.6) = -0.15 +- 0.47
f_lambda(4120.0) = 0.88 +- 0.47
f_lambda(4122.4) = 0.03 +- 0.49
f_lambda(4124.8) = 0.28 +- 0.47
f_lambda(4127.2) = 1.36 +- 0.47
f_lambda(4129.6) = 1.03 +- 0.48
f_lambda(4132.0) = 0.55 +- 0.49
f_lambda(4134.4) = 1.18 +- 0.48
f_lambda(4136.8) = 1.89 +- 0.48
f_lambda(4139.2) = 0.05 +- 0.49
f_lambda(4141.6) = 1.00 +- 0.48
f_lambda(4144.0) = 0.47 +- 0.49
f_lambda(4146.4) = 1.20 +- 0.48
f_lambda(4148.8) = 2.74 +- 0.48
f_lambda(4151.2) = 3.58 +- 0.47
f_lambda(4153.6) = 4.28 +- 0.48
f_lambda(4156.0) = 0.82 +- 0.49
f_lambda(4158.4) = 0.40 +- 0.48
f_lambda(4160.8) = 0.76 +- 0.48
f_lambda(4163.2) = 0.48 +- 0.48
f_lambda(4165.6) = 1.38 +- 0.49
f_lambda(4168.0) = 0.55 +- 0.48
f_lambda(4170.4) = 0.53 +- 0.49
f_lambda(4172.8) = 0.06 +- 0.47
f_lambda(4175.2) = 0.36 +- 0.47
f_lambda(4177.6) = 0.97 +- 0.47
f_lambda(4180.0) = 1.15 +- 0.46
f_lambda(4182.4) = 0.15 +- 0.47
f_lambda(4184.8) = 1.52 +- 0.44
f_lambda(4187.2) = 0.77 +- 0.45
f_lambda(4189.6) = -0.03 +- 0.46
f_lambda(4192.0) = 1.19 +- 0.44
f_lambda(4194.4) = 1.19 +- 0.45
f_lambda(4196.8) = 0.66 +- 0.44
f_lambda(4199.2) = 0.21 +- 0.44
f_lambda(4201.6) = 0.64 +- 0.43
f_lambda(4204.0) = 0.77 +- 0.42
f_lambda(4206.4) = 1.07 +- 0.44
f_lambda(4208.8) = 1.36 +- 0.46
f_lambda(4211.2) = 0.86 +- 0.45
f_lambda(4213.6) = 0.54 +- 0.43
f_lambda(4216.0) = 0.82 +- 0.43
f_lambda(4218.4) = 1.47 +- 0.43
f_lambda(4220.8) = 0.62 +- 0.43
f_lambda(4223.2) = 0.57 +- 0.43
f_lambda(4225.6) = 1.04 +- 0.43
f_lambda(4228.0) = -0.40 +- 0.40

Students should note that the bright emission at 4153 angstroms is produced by [O II] 3727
